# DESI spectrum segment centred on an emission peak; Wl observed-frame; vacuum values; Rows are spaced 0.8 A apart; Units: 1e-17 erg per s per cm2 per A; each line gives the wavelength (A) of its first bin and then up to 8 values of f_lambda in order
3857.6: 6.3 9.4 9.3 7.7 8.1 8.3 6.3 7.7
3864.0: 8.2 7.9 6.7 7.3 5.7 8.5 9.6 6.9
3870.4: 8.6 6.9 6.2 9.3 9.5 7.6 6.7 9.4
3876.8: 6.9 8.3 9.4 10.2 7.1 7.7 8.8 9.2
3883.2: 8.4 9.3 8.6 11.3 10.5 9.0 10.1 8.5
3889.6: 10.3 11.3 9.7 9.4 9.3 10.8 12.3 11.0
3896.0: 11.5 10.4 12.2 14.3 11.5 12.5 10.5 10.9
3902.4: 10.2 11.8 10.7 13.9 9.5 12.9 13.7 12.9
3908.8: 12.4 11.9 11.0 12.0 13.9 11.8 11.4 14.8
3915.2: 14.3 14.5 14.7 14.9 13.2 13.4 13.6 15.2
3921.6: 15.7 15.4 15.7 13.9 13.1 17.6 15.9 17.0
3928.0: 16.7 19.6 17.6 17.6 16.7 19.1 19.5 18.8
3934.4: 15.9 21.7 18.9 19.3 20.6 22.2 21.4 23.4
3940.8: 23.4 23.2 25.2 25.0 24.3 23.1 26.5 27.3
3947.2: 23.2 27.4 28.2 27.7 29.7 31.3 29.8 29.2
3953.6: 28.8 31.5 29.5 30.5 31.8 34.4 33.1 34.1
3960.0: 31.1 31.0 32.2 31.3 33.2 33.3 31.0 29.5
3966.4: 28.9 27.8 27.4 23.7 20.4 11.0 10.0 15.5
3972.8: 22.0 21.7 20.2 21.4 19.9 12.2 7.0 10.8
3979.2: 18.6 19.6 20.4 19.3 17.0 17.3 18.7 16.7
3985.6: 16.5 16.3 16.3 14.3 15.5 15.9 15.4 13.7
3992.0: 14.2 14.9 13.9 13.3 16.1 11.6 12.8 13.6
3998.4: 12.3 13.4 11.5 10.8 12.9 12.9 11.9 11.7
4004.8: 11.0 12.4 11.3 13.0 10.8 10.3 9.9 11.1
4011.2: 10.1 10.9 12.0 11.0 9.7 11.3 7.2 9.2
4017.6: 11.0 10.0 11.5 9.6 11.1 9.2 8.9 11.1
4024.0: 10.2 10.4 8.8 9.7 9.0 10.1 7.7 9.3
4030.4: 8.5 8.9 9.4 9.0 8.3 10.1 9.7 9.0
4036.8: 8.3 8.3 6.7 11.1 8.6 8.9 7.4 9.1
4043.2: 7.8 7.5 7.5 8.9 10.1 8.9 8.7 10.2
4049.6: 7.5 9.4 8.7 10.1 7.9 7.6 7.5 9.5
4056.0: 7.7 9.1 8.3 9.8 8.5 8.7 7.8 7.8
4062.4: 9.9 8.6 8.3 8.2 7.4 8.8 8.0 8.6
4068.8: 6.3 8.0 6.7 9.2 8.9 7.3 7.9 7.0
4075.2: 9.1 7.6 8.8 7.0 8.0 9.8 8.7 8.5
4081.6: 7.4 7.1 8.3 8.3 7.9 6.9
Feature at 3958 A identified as C IV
